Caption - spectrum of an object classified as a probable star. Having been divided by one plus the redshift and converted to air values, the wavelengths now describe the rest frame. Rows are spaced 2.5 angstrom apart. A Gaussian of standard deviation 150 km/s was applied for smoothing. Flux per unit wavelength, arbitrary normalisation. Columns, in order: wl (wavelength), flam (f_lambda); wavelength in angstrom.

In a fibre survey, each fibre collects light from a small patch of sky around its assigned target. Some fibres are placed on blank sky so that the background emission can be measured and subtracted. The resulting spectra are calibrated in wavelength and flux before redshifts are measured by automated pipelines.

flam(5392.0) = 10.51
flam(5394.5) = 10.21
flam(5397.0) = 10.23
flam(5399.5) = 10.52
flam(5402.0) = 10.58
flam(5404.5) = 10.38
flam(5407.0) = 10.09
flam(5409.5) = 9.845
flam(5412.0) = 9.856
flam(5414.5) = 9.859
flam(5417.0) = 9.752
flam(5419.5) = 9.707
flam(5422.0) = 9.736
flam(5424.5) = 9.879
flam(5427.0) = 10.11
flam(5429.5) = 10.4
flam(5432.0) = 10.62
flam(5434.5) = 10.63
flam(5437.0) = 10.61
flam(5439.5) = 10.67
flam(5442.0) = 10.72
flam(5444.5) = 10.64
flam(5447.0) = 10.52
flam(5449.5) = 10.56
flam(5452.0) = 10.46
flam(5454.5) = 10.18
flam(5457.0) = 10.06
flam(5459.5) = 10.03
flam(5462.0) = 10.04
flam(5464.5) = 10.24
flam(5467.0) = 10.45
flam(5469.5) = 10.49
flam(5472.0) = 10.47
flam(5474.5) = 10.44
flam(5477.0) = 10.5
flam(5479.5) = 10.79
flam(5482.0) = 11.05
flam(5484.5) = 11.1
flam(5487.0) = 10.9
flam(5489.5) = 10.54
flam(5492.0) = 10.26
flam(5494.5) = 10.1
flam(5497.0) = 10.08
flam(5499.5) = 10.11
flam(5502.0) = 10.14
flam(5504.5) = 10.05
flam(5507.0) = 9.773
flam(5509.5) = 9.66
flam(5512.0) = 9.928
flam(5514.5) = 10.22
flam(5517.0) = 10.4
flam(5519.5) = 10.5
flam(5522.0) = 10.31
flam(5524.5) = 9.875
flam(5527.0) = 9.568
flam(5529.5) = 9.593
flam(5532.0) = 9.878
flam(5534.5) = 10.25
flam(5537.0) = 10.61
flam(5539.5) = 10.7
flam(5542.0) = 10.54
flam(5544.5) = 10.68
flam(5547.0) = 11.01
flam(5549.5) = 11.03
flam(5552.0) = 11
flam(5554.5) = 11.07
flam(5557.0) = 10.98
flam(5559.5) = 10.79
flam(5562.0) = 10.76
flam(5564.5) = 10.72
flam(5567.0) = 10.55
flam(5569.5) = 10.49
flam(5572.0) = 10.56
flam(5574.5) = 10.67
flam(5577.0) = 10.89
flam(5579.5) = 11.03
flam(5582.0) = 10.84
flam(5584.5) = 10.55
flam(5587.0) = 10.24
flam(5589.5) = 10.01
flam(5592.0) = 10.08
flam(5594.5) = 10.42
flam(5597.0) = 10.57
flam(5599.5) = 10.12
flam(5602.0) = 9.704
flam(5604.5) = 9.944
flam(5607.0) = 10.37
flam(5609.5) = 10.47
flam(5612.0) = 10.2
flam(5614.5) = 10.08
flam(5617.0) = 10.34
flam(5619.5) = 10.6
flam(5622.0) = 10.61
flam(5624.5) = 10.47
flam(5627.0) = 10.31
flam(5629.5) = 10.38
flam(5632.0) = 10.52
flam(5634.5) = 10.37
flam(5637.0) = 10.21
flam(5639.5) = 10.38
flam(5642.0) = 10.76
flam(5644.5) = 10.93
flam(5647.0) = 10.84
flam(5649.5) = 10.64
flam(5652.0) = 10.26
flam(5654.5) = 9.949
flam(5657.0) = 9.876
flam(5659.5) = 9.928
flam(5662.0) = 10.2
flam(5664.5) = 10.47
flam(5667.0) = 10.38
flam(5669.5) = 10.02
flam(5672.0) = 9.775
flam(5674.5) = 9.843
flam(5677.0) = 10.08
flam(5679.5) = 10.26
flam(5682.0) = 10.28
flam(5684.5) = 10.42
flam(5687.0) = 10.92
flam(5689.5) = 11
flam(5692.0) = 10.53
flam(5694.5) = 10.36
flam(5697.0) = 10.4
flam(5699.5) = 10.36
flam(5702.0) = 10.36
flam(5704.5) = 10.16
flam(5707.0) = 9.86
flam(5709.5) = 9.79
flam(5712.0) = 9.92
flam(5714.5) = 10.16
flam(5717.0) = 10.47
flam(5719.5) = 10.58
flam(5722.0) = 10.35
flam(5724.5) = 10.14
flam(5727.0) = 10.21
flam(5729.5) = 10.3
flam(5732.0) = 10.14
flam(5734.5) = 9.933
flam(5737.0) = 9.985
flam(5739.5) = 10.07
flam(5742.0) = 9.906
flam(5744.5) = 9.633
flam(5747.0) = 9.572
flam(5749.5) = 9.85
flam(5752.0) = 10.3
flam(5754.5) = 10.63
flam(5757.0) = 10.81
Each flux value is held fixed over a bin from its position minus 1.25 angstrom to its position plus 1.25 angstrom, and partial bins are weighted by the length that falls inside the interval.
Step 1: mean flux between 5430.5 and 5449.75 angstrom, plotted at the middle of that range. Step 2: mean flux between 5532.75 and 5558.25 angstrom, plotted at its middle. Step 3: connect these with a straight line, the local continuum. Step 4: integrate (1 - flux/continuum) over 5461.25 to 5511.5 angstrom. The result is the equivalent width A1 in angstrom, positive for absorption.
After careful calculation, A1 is 1.55 angstrom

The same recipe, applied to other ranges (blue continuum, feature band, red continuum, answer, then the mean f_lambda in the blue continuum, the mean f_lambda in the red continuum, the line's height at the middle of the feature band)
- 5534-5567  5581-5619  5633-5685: 1.0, 10.8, 10.3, 10.6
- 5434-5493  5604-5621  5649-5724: 0.0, 10.5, 10.2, 10.3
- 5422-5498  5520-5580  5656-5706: -1.1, 10.4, 10.3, 10.4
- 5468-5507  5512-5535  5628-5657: 0.9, 10.4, 10.4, 10.4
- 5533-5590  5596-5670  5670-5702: 1.2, 10.7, 10.3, 10.5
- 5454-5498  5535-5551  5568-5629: -0.5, 10.4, 10.4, 10.4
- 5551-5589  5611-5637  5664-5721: 0.4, 10.7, 10.3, 10.5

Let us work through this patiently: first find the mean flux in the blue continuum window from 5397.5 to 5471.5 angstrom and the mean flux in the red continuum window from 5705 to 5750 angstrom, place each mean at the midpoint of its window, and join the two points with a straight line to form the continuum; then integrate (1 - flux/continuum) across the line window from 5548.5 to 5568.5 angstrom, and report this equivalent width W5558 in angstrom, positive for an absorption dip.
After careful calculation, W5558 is -1.34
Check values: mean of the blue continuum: 10.3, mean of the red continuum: 10.1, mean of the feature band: 10.9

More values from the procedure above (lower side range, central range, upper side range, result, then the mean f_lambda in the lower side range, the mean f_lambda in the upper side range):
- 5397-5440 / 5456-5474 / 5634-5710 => -0.1 angstrom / 10.2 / 10.3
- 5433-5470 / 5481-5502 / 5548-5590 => 0.1 angstrom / 10.4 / 10.7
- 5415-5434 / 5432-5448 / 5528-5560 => -0.8 angstrom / 10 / 10.6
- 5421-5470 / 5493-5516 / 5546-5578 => 1.2 angstrom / 10.4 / 10.8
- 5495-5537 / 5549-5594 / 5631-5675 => -2.3 angstrom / 10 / 10.3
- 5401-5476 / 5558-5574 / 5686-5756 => -0.6 angstrom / 10.3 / 10.2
